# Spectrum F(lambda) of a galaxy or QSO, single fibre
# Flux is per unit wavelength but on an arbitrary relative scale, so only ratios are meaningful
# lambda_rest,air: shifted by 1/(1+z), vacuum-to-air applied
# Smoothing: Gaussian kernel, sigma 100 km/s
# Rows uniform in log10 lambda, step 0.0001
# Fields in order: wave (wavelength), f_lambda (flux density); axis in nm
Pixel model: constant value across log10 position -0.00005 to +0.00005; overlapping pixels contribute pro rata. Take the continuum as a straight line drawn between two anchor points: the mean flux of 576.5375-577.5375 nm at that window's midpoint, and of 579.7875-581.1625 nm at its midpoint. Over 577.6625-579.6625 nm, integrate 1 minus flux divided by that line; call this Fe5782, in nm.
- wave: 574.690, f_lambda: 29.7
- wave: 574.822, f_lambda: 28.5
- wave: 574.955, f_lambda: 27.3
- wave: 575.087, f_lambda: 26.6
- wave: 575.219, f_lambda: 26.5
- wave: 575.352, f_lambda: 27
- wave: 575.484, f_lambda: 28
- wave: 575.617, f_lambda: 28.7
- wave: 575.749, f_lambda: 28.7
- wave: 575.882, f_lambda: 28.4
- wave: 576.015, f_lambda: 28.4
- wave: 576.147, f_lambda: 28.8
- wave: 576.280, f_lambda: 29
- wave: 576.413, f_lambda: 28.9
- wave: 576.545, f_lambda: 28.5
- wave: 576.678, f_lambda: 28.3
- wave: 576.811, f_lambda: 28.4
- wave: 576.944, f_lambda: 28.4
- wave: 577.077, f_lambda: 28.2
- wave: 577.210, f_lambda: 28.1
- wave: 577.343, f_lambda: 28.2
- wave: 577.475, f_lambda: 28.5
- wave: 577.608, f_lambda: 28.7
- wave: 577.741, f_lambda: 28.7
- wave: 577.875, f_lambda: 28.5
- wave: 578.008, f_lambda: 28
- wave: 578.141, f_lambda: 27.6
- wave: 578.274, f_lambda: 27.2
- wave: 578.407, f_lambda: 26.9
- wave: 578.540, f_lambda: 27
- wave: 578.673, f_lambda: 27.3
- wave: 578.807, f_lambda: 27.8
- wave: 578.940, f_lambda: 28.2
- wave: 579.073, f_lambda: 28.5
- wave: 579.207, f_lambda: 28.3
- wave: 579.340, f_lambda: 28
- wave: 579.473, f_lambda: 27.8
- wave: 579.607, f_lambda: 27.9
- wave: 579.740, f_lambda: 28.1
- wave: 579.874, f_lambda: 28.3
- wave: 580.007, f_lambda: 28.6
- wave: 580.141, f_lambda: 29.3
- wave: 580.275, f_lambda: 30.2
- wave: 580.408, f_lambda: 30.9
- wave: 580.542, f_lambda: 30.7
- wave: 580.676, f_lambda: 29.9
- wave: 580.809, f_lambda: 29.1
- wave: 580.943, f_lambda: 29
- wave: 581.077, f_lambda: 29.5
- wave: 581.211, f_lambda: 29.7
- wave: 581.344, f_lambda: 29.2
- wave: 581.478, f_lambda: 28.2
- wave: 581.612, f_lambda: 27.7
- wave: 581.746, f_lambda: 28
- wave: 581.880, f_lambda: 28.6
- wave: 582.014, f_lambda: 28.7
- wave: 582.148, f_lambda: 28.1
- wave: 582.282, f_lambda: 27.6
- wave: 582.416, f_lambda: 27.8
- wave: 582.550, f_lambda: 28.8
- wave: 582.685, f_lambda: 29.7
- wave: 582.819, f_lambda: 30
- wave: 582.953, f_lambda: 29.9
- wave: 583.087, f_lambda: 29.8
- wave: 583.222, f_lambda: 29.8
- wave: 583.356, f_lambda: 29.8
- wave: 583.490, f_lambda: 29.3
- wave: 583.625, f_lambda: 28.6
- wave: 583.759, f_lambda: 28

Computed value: 0.07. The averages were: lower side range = 28.3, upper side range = 29.5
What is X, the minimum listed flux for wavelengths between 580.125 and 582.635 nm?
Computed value 27.6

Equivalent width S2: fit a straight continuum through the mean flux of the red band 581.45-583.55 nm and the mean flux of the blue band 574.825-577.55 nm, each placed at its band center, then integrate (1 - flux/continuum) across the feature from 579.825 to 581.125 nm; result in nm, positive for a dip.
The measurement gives -0.04 nm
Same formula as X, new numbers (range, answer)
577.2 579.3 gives 26.9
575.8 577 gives 28.3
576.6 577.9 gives 28.1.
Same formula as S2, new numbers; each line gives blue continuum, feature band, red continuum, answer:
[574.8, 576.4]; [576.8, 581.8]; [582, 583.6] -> 0.01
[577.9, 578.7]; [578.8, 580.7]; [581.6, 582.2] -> -0.07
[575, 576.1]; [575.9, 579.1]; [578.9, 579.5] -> -0.02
